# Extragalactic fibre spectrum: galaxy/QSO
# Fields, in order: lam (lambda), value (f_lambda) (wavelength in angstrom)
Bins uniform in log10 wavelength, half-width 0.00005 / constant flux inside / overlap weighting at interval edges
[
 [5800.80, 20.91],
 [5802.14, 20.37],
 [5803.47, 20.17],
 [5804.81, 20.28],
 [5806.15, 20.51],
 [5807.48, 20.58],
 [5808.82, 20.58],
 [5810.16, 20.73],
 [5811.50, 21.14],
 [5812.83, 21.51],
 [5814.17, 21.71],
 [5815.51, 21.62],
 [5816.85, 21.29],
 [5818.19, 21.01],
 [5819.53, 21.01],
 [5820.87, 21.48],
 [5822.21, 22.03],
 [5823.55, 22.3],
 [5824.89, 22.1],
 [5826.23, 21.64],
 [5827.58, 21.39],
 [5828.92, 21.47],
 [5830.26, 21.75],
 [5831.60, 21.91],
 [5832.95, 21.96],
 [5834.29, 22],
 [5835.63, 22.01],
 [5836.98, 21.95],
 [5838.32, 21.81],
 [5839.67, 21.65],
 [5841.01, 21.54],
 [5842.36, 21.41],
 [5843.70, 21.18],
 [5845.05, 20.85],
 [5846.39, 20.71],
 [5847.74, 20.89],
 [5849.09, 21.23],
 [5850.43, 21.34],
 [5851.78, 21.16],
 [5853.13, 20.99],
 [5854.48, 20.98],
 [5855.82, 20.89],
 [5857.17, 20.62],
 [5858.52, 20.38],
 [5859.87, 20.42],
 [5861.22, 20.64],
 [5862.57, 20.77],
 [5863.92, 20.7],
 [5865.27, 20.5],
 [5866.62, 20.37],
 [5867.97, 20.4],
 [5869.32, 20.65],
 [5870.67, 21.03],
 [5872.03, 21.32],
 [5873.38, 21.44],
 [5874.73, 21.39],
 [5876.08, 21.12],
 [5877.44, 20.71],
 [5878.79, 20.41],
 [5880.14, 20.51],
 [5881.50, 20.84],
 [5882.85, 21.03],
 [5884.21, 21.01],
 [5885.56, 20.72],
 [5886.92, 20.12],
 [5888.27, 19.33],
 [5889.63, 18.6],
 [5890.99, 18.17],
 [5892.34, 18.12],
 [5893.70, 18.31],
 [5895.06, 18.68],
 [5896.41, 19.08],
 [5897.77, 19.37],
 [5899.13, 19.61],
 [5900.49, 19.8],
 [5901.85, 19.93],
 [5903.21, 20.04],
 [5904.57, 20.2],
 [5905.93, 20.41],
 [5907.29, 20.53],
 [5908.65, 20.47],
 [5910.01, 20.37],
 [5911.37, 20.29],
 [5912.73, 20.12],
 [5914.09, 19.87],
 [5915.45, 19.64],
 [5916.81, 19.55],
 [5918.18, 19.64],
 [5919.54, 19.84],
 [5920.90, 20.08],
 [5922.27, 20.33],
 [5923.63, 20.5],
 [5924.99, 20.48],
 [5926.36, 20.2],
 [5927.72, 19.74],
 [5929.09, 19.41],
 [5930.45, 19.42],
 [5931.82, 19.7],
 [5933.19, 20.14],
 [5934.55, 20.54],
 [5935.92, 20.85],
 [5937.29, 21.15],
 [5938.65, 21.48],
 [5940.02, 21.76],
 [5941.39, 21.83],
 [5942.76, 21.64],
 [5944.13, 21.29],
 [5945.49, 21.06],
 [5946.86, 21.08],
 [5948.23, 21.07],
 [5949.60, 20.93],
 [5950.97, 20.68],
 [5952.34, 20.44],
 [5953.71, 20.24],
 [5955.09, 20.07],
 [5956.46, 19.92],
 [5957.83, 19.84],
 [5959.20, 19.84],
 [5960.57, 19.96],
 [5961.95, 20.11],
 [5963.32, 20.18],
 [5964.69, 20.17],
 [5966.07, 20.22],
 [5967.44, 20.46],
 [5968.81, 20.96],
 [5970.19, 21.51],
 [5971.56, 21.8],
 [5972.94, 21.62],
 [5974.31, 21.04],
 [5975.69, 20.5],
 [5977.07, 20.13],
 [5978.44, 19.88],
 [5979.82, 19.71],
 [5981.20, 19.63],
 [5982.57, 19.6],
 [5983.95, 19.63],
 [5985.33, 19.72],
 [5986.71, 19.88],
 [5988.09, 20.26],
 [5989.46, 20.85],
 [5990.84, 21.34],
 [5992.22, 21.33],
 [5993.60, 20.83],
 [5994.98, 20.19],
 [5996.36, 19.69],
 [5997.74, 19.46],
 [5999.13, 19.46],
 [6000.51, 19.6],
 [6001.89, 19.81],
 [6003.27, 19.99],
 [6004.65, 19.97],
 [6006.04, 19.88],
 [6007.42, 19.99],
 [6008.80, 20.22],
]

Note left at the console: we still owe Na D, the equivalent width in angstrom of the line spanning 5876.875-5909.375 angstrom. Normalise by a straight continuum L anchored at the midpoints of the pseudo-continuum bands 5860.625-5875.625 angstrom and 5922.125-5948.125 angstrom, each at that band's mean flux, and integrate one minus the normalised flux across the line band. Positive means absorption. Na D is 1.5 angstrom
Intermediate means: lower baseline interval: 20.8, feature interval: 19.8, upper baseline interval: 20.7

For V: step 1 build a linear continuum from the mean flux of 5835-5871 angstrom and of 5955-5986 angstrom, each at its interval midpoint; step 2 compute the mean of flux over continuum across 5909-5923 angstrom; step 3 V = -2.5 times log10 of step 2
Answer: 0.03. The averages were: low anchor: 21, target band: 20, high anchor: 20.3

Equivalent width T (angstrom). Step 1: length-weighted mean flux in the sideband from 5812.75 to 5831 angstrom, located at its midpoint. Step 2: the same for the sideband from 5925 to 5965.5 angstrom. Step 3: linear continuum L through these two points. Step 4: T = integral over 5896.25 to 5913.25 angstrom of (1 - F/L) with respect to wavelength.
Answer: 0.7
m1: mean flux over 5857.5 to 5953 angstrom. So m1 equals 20.3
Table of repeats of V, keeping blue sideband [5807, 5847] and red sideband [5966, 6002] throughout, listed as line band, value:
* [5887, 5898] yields 0.12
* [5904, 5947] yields 0.02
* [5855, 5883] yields 0.02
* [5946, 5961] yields 0.01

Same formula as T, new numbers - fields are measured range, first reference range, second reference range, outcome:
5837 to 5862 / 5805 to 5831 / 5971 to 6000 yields 0.1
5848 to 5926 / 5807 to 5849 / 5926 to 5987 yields 2.7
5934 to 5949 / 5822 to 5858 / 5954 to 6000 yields -0.5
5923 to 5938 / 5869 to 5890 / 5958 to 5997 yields 0.2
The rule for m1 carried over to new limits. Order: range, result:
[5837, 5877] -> 21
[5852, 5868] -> 20.7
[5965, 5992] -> 20.5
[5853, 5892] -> 20.5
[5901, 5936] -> 20.1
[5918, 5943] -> 20.5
